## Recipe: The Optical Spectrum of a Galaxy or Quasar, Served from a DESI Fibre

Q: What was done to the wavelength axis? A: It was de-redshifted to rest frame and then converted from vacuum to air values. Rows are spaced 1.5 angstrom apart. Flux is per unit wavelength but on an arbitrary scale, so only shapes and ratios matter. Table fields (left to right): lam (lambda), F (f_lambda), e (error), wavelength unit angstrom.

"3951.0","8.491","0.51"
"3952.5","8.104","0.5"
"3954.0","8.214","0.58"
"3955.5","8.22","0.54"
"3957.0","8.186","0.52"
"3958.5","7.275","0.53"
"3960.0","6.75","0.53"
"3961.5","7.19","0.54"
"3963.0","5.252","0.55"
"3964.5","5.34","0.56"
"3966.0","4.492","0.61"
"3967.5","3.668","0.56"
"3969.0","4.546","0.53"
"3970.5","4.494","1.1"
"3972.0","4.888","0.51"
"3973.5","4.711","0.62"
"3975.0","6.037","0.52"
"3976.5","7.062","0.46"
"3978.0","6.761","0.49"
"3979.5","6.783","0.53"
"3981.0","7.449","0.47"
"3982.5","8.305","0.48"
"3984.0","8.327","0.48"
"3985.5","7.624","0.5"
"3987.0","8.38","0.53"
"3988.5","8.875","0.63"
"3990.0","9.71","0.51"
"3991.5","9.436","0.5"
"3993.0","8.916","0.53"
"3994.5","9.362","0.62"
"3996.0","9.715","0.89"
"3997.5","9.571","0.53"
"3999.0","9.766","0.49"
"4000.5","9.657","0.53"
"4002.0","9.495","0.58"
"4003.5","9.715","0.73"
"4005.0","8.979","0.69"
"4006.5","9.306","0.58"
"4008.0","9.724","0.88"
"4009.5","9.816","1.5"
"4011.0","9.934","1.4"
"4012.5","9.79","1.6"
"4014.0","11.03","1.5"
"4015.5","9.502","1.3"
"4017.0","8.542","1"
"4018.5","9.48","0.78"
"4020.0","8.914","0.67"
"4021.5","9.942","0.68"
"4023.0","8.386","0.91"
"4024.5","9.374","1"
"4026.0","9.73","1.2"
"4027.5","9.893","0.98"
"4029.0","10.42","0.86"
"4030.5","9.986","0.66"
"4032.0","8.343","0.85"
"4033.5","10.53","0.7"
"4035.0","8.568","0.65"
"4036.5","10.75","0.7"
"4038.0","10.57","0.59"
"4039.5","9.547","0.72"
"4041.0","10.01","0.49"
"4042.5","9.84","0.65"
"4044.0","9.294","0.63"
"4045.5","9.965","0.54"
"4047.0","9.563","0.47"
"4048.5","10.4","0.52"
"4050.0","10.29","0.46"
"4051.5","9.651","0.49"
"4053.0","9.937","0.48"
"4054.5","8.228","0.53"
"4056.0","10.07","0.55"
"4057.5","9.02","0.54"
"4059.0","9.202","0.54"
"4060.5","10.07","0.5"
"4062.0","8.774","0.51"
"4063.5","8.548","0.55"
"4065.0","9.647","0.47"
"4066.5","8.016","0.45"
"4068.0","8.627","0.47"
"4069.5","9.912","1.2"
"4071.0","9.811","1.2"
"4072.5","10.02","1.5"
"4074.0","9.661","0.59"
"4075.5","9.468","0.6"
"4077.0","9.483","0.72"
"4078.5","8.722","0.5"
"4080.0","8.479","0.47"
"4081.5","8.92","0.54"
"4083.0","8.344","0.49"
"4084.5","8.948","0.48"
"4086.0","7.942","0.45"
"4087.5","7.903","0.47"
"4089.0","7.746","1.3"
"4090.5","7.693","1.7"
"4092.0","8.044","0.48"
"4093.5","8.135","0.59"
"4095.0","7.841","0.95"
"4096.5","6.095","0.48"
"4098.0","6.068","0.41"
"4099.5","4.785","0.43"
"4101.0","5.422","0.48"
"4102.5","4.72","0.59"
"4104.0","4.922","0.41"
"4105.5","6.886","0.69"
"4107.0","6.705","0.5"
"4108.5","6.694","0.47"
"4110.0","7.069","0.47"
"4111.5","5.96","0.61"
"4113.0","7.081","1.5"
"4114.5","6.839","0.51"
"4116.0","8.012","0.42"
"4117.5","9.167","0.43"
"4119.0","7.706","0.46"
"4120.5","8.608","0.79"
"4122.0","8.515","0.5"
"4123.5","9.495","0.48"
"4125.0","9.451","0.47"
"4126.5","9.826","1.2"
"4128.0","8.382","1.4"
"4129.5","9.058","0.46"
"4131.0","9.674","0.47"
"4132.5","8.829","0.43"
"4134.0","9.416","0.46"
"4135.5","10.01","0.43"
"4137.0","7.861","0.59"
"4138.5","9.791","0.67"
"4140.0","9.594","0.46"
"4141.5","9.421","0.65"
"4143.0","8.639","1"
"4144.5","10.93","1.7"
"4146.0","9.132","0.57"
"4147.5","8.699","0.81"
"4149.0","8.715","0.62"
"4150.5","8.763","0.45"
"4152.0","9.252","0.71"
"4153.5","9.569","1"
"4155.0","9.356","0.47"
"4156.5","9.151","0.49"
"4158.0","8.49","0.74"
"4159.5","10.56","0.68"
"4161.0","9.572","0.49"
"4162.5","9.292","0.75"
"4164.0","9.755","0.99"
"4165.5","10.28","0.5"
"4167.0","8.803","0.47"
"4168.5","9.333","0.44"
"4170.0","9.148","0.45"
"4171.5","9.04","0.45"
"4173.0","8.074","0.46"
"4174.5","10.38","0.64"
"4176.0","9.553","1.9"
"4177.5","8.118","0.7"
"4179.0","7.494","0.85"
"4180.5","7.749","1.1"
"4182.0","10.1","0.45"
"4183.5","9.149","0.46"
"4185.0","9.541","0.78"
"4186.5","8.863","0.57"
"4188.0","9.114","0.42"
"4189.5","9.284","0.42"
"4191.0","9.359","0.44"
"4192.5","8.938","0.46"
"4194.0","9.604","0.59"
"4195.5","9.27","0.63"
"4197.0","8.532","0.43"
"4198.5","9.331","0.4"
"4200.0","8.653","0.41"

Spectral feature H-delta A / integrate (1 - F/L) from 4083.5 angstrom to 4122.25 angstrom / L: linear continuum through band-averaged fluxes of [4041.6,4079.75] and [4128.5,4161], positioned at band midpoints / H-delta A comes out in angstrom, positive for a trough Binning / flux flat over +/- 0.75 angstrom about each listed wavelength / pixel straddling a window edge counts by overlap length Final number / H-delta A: 9.25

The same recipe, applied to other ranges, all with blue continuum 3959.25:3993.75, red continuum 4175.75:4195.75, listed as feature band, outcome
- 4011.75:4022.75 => -3.6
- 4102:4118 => 2.8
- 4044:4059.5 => -4.3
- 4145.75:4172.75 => -1.7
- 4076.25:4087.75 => -1.1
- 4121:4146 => -2.6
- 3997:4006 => -3.2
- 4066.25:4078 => -2.5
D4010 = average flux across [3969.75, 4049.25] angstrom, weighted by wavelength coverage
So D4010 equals 8.97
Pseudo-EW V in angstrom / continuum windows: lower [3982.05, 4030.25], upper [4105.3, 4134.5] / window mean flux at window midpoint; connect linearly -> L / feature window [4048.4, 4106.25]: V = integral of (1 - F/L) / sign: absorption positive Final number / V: 2.0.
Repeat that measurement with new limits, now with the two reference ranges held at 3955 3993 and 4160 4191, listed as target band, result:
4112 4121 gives 0.68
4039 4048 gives -2.48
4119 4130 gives -0.51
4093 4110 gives 4.26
